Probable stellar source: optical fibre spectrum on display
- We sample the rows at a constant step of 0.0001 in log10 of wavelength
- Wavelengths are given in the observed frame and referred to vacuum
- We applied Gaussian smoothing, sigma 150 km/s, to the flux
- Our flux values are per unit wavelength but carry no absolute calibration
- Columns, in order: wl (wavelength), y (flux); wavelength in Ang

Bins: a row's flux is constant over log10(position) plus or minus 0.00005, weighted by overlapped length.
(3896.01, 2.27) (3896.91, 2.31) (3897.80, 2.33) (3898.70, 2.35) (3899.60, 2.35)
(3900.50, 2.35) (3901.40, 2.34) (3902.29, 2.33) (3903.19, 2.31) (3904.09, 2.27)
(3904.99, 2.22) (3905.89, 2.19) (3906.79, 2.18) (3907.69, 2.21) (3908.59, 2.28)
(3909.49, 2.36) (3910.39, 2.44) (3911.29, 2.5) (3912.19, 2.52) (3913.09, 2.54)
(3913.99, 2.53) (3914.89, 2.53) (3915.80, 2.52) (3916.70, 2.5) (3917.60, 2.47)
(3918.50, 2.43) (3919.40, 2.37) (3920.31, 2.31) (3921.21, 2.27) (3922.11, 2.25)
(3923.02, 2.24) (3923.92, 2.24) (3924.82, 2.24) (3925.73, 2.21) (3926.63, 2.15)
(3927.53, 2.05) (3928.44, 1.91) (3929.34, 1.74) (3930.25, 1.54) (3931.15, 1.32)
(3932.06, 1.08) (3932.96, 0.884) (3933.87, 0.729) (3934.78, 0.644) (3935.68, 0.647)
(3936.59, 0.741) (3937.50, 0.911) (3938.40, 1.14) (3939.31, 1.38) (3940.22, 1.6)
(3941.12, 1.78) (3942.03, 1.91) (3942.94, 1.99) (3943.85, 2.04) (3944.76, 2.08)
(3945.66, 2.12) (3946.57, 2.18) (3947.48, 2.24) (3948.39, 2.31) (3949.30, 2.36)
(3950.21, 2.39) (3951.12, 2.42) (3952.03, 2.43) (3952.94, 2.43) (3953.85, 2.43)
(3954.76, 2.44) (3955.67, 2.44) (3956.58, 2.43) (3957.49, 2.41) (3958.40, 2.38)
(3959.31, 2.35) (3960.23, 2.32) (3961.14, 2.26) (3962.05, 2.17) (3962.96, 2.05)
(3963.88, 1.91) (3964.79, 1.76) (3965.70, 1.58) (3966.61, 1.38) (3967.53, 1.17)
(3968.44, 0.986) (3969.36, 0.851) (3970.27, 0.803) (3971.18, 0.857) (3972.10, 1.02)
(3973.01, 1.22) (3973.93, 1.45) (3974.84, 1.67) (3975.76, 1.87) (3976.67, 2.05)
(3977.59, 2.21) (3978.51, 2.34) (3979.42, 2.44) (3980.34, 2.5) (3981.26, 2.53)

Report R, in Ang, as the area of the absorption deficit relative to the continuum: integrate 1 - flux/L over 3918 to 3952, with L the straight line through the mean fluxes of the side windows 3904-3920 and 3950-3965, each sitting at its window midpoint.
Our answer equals 7.71 Ang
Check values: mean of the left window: 2.39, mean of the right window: 2.3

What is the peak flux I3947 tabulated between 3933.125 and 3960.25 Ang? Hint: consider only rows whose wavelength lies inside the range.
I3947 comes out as 2.44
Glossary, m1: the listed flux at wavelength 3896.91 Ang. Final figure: 2.31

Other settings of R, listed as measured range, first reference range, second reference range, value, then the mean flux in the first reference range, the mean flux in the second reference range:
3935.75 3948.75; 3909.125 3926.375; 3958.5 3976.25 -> 1.73 Ang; 2.39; 1.58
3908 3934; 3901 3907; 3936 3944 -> -3.00 Ang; 2.27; 1.46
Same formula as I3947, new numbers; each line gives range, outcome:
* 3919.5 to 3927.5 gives 2.31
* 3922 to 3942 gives 2.25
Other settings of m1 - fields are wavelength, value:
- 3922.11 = 2.25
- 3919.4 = 2.37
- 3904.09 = 2.27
